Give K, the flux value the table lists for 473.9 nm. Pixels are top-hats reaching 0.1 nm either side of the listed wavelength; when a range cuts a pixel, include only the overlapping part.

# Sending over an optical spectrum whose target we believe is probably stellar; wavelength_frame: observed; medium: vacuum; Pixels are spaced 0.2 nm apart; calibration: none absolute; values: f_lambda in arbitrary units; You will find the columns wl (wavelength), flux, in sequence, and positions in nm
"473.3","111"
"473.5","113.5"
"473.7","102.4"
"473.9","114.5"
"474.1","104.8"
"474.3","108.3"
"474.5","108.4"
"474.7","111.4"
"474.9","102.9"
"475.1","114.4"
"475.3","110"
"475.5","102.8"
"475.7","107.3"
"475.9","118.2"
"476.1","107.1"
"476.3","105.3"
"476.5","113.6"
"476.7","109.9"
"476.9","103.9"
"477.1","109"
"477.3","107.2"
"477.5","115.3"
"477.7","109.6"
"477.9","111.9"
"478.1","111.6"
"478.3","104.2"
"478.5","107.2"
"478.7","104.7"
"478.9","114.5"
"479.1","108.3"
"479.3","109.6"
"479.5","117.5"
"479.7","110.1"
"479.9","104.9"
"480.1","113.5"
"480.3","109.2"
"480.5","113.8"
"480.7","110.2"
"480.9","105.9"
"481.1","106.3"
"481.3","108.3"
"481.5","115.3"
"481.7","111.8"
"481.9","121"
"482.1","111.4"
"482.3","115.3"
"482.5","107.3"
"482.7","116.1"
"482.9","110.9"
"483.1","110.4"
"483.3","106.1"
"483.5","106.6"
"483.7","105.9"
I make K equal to 114.5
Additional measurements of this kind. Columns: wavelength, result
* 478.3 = 104.2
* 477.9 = 111.9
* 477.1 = 109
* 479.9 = 104.9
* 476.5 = 113.6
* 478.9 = 114.5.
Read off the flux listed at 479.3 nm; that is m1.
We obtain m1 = 109.6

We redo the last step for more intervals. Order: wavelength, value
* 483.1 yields 110.4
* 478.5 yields 107.2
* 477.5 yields 115.3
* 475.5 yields 102.8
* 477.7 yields 109.6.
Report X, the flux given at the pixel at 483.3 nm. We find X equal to 106.1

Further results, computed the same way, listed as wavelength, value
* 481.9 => 121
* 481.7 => 111.8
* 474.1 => 104.8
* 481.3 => 108.3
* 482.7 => 116.1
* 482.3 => 115.3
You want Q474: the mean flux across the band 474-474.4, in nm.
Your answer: 107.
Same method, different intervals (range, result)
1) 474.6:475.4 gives 110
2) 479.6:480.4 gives 109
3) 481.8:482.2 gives 116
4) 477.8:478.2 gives 112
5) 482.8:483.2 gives 111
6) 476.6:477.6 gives 109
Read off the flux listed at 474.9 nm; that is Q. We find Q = 102.9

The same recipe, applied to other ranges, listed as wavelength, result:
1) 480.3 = 109.2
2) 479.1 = 108.3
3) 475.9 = 118.2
